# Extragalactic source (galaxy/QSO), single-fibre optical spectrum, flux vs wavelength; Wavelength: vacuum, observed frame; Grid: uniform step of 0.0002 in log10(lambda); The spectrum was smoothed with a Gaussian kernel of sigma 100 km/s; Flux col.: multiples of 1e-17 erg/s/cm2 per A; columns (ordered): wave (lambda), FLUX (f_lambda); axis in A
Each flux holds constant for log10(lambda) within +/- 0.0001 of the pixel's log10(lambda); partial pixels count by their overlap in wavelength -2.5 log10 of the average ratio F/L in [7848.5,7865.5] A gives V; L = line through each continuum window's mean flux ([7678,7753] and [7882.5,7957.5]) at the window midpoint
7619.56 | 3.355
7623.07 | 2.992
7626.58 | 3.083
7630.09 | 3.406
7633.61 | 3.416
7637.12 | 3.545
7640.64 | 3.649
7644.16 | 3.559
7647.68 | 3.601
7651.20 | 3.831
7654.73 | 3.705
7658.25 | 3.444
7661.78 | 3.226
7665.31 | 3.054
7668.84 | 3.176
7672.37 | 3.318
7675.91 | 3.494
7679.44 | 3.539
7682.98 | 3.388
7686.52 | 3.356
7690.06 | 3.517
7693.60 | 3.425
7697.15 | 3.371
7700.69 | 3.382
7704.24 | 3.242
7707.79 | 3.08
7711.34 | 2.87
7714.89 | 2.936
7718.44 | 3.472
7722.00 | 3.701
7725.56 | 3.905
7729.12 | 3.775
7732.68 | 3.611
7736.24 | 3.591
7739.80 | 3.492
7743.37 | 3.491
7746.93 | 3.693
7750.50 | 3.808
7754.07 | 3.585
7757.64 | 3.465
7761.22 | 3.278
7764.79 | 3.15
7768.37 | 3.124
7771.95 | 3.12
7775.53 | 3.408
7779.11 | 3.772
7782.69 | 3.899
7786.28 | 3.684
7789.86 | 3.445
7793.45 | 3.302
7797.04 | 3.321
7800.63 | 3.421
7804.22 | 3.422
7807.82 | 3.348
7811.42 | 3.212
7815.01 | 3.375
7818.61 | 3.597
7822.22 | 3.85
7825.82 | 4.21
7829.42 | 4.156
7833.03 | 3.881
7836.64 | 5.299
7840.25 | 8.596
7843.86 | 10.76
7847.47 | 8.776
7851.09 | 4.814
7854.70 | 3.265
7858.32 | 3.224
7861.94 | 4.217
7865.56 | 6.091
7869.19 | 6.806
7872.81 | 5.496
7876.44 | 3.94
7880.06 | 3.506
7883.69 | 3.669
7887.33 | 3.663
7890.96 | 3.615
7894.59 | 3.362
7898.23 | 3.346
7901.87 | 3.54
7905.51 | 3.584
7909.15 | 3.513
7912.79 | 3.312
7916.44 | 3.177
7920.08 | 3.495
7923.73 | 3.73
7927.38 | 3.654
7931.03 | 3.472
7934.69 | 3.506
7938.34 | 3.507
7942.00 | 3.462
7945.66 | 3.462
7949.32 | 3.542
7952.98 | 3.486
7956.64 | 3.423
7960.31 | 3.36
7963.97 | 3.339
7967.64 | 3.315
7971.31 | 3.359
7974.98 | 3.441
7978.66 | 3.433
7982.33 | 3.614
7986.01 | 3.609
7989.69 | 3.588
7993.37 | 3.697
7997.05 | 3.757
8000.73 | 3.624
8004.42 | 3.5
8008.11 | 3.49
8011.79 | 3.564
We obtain -0.24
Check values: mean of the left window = 3.46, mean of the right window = 3.5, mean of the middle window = 4.33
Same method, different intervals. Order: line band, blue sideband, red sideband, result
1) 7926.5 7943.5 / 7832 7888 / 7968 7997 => 0.212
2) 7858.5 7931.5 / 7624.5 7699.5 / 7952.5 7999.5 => -0.138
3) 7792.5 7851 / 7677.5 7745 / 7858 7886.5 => -0.118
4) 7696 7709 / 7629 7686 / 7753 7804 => 0.056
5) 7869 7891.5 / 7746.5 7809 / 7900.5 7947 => -0.218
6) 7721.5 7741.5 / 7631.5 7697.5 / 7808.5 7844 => 0.091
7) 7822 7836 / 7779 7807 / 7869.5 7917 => -0.152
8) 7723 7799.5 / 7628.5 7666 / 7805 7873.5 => 0.248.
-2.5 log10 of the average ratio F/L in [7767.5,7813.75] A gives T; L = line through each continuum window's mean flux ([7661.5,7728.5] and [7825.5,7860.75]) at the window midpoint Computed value 0.38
